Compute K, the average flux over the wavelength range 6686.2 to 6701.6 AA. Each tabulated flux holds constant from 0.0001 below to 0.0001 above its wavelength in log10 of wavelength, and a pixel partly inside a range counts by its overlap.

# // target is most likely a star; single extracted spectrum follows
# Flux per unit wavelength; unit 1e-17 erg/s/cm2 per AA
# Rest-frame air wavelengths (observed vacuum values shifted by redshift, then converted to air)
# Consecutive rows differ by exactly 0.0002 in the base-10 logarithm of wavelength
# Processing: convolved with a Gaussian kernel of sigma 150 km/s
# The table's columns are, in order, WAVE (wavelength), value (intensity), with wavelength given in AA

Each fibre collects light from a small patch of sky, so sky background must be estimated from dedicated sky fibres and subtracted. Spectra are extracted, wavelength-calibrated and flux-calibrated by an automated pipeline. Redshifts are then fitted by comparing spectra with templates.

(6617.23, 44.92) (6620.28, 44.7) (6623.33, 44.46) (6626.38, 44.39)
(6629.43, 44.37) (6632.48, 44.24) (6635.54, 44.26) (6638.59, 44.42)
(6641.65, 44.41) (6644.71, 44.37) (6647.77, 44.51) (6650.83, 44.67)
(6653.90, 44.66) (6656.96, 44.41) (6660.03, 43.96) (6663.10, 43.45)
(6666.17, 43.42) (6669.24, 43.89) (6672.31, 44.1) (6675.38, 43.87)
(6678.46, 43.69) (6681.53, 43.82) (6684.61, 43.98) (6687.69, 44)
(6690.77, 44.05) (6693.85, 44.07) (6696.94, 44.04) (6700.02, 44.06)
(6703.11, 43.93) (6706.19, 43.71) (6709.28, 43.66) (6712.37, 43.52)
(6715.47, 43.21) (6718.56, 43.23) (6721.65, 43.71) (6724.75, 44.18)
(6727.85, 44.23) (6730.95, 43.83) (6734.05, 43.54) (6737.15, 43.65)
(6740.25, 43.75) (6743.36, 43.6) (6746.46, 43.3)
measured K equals 44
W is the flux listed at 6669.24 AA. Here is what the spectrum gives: 43.89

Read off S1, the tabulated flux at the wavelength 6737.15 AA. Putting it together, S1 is 43.65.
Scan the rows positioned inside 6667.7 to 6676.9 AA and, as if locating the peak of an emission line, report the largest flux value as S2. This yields 44.1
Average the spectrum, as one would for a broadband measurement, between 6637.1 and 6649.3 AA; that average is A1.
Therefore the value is 44.4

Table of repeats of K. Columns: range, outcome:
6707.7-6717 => 43.4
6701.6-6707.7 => 43.9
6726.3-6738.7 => 43.8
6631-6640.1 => 44.3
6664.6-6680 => 43.8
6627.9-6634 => 44.3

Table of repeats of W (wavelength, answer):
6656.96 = 44.41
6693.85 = 44.07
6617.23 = 44.92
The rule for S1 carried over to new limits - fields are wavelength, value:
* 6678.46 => 43.69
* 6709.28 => 43.66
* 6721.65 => 43.71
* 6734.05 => 43.54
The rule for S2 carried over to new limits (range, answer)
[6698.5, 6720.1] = 44.06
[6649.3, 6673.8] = 44.67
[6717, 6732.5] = 44.23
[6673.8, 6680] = 43.87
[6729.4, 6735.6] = 43.83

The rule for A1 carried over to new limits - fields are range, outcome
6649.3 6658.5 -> 44.6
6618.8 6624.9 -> 44.6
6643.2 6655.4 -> 44.5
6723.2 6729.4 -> 44.2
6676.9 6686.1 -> 43.8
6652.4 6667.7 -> 44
